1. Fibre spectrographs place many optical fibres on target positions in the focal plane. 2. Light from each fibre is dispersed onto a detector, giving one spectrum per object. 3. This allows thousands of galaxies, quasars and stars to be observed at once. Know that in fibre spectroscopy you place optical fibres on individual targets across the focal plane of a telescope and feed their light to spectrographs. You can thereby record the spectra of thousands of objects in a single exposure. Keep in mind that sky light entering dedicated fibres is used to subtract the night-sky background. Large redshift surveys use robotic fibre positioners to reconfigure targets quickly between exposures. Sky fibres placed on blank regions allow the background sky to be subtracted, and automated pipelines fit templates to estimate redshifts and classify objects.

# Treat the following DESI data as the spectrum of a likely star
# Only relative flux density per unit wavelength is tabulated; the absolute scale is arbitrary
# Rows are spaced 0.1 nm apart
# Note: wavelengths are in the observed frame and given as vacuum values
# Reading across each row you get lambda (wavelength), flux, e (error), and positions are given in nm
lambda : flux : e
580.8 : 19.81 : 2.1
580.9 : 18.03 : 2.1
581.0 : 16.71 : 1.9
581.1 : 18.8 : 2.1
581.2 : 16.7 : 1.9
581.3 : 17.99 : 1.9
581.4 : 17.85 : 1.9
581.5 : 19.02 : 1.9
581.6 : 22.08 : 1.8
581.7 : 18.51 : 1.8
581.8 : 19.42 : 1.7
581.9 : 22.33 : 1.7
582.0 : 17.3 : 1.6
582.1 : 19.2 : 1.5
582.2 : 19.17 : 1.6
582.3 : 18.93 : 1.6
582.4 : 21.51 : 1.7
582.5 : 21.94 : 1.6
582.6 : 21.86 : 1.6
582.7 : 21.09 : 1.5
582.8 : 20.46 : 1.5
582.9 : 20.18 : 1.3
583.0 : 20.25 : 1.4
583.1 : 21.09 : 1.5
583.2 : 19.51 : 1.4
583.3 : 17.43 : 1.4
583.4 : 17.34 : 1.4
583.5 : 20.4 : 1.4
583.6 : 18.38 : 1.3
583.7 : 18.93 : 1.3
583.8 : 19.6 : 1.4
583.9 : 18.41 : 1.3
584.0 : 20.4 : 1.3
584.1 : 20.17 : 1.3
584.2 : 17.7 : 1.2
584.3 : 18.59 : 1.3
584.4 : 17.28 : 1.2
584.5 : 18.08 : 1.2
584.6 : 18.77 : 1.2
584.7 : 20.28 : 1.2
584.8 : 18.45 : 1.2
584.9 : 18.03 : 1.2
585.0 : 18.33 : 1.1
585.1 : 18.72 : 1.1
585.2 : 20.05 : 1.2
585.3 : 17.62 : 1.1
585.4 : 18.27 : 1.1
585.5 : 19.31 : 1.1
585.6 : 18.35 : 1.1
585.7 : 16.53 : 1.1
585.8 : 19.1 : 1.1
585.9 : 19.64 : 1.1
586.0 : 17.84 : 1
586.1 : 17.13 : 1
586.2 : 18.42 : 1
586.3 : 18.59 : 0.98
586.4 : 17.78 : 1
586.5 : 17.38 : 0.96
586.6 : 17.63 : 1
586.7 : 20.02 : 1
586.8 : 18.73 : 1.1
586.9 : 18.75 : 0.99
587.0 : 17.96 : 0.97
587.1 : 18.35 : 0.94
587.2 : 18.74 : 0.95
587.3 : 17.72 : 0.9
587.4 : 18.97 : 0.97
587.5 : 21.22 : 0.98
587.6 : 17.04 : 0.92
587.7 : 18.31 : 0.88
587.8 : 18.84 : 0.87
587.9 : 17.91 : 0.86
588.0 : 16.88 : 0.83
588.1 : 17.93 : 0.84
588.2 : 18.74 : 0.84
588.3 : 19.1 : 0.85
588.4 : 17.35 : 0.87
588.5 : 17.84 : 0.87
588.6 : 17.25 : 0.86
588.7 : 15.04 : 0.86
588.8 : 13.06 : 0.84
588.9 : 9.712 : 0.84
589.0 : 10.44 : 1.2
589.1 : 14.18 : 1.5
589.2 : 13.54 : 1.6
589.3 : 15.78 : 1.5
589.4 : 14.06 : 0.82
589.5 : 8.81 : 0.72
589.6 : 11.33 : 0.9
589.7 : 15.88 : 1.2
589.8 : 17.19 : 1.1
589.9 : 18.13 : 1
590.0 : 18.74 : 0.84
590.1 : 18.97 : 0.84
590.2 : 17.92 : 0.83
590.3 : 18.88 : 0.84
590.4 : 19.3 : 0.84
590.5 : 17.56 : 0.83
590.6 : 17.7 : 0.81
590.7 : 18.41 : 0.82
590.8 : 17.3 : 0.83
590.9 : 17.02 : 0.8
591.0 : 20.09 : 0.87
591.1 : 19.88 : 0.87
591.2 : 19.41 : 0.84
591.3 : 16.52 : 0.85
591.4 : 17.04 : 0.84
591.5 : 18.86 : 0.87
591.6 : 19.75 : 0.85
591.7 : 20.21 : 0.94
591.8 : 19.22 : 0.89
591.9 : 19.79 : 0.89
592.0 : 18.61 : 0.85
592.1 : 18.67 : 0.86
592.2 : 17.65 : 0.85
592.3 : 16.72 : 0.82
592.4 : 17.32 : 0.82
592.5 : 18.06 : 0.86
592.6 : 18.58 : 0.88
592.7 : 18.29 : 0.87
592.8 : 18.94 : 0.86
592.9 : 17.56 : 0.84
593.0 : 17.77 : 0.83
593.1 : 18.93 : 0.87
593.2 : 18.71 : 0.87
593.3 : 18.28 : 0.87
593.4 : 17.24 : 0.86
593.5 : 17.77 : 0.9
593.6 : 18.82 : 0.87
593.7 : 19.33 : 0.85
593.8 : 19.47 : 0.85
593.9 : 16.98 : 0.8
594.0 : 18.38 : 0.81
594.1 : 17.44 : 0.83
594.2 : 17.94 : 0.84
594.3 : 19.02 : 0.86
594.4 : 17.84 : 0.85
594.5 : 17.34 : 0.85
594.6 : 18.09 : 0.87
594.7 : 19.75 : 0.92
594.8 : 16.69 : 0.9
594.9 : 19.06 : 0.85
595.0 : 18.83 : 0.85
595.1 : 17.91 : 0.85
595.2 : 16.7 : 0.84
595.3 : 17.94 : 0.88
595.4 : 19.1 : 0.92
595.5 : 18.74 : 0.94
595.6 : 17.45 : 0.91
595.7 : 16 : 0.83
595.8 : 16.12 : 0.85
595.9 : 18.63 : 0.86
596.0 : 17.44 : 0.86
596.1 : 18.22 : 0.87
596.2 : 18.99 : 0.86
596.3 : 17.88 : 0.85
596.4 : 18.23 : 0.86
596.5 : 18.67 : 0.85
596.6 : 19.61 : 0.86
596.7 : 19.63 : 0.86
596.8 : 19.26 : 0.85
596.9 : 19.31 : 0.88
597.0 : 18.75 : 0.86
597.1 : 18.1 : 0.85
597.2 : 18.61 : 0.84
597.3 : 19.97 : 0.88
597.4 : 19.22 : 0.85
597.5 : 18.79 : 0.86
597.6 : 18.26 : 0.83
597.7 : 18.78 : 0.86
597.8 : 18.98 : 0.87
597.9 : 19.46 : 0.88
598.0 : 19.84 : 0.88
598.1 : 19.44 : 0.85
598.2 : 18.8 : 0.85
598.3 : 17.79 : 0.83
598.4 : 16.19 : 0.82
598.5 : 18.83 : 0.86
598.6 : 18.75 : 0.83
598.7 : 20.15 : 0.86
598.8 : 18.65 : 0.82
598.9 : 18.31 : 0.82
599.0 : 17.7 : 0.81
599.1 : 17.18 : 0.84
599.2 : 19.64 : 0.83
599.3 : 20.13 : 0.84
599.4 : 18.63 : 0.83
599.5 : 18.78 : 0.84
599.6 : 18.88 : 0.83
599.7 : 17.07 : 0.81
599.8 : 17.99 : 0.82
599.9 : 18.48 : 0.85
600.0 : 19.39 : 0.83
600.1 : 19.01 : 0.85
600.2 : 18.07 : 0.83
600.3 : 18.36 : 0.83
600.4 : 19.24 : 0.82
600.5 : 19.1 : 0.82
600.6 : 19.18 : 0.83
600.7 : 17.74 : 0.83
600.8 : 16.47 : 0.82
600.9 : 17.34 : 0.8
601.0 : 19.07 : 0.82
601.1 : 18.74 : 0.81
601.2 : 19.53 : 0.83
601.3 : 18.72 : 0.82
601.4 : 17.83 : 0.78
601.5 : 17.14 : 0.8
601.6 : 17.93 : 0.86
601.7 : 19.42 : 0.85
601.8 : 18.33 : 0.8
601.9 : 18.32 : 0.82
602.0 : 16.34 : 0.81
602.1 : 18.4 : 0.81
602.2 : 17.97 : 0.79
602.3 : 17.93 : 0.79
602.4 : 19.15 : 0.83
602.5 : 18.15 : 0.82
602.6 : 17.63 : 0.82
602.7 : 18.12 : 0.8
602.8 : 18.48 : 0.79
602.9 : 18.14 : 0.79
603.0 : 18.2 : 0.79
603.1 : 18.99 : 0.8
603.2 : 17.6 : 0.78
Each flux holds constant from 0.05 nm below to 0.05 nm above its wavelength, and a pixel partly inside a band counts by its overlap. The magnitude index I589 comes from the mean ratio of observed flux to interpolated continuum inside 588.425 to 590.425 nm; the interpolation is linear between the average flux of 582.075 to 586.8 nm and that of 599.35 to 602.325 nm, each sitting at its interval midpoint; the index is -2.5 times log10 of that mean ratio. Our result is 0.23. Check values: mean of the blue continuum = 19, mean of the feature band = 15.3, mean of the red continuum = 18.3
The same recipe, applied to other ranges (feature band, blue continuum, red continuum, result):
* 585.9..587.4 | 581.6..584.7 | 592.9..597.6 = 0.05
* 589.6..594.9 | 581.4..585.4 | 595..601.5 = 0.04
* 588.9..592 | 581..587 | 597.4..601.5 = 0.11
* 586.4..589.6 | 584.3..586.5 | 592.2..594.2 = 0.10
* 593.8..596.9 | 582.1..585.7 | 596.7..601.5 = 0.04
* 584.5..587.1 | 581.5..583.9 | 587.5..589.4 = -0.04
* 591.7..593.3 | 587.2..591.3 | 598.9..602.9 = -0.07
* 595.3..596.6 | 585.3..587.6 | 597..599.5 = 0.04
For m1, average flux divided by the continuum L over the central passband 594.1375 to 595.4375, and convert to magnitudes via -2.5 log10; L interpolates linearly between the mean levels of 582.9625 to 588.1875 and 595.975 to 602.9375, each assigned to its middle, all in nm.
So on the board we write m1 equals 0.023 mag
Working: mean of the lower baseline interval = 18.6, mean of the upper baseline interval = 18.5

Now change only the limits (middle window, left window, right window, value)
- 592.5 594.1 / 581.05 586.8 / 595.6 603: 0.022 mag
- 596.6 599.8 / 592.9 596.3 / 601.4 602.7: -0.042 mag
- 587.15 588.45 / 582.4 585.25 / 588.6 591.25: -0.068 mag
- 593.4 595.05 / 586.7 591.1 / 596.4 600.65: -0.018 mag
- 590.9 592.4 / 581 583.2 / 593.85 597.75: 0.005 mag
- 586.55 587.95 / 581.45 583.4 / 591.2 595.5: 0.038 mag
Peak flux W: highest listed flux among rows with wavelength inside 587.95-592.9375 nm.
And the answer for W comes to 20.21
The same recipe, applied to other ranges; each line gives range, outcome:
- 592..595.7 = 19.75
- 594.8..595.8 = 19.1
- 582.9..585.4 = 21.09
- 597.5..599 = 20.15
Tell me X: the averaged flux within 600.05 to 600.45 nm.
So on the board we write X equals 18.7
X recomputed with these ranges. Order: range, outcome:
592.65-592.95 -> 18.3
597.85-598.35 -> 19.1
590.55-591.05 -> 18.1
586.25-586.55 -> 17.9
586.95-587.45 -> 18.3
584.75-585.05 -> 18.3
